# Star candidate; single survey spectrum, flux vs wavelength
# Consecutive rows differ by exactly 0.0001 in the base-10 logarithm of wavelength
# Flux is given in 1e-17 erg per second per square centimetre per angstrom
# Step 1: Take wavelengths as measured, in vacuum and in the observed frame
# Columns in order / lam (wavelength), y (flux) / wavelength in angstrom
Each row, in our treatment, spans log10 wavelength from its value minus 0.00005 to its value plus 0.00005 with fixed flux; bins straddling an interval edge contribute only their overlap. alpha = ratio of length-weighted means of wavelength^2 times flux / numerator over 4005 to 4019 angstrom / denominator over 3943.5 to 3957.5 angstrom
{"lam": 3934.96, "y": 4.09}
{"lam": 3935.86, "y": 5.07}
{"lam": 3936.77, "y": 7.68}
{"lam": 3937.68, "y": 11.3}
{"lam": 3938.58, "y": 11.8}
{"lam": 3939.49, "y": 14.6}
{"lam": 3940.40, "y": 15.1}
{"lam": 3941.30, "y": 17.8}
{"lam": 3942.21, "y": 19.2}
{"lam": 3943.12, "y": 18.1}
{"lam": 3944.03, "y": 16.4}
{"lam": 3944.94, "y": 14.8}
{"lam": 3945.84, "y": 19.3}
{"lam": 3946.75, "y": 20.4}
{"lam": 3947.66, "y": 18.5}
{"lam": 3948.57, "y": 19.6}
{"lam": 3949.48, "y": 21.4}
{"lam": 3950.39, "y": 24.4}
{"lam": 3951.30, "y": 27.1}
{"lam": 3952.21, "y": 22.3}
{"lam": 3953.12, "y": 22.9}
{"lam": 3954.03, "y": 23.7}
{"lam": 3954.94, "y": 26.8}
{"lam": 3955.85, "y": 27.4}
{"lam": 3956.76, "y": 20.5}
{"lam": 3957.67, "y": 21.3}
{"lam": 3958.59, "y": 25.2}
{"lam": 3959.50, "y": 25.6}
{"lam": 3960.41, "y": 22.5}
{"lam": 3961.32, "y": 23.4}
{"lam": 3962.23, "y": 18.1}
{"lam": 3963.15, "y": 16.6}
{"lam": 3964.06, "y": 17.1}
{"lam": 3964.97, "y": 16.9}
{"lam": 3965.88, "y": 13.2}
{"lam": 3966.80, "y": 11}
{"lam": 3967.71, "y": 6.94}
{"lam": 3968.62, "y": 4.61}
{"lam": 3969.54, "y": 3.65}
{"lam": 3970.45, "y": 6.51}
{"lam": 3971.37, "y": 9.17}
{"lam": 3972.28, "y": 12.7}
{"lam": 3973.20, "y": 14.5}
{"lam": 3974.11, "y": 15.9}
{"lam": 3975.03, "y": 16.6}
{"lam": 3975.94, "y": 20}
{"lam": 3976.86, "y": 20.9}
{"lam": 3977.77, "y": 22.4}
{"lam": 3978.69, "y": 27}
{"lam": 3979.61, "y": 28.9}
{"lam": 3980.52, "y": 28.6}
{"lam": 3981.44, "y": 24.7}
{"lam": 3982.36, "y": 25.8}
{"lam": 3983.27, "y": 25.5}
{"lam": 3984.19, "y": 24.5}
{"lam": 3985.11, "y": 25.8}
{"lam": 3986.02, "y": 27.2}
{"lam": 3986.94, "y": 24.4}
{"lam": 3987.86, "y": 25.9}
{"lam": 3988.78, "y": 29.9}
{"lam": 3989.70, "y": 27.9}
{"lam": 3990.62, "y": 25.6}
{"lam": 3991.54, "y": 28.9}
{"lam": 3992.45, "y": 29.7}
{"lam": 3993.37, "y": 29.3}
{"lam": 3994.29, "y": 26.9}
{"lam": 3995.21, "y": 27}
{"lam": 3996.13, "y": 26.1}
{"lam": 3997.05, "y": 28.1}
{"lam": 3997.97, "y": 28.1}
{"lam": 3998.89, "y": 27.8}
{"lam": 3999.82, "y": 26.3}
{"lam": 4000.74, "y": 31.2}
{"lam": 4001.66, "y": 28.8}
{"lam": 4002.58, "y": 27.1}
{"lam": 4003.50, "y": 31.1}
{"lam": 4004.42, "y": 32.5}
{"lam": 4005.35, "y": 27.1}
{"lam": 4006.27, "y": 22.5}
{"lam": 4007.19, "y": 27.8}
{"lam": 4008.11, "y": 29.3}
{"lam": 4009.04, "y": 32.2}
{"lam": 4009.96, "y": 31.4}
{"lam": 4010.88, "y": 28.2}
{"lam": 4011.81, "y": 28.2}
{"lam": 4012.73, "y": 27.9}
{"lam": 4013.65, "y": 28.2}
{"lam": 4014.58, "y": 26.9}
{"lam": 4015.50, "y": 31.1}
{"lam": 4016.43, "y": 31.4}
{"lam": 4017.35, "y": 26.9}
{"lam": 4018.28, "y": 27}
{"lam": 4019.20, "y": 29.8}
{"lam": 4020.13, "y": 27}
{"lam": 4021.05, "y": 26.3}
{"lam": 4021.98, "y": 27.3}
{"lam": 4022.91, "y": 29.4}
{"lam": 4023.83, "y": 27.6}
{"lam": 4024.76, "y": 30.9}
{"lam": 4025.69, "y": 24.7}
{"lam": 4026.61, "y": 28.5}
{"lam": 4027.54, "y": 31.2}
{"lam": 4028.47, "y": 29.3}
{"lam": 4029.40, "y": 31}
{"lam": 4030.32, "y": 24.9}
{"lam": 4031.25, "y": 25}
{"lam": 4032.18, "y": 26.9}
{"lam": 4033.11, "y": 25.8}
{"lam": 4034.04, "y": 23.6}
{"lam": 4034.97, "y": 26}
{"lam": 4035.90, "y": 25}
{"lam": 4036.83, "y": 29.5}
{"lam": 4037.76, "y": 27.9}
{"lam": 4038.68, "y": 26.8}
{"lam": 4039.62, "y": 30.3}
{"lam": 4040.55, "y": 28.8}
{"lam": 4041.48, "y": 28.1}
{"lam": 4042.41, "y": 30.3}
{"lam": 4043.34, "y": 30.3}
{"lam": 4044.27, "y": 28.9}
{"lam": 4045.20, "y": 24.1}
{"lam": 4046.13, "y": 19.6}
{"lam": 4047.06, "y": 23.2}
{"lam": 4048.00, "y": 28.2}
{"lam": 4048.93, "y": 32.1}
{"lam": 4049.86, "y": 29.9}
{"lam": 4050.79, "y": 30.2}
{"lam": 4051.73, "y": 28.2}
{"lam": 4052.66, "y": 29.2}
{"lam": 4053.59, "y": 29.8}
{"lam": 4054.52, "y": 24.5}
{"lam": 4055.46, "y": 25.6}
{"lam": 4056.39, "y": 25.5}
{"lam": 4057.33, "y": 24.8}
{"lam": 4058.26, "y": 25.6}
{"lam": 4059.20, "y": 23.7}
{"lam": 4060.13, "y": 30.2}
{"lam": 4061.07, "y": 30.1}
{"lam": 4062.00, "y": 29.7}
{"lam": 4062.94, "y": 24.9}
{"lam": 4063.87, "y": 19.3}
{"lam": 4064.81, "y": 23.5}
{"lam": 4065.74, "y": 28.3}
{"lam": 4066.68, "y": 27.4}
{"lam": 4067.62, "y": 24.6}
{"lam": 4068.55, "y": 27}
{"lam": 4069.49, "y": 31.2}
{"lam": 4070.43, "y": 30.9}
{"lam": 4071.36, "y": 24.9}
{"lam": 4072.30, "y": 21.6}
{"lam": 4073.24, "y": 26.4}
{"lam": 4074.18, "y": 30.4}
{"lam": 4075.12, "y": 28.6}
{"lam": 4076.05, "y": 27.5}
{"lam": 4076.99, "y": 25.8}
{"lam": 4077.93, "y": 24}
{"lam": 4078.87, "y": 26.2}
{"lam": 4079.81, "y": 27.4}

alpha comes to 1.35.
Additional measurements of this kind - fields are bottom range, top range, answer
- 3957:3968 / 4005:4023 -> 1.58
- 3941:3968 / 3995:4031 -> 1.46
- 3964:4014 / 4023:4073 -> 1.18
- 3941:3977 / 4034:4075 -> 1.58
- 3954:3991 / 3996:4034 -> 1.42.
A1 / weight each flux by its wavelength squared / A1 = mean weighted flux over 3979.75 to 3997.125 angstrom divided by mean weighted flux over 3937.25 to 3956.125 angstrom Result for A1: 1.40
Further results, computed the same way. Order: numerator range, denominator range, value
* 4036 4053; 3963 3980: 1.95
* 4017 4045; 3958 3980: 1.72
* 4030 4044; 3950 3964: 1.24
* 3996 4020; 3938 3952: 1.59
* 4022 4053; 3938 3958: 1.44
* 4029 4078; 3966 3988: 1.50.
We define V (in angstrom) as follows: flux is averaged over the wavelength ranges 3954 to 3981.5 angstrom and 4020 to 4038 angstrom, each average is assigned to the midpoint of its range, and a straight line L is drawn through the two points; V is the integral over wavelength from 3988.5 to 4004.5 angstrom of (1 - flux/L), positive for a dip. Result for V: -4.1 angstrom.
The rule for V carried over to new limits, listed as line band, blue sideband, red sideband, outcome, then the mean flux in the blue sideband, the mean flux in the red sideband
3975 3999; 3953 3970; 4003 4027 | -3.2 angstrom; 18.2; 28.5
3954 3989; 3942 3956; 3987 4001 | 6.6 angstrom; 21.3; 27.8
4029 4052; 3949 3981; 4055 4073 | -2.7 angstrom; 19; 26.3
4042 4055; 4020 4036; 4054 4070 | -0.5 angstrom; 27.3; 26.2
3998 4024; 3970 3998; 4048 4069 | -3.8 angstrom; 23.6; 27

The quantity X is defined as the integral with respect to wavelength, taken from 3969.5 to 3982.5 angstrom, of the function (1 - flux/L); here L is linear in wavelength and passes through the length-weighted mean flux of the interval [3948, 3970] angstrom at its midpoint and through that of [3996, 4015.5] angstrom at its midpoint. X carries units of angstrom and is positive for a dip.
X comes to 2.3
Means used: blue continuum 19.2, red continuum 28.5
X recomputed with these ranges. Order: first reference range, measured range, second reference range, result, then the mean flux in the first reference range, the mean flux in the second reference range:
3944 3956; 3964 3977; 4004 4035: 6.3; 21.8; 28.1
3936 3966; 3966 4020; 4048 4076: -4.7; 19.3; 27.2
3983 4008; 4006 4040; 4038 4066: -0.8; 27.6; 27.1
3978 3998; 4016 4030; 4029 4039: -1.0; 27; 26.6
